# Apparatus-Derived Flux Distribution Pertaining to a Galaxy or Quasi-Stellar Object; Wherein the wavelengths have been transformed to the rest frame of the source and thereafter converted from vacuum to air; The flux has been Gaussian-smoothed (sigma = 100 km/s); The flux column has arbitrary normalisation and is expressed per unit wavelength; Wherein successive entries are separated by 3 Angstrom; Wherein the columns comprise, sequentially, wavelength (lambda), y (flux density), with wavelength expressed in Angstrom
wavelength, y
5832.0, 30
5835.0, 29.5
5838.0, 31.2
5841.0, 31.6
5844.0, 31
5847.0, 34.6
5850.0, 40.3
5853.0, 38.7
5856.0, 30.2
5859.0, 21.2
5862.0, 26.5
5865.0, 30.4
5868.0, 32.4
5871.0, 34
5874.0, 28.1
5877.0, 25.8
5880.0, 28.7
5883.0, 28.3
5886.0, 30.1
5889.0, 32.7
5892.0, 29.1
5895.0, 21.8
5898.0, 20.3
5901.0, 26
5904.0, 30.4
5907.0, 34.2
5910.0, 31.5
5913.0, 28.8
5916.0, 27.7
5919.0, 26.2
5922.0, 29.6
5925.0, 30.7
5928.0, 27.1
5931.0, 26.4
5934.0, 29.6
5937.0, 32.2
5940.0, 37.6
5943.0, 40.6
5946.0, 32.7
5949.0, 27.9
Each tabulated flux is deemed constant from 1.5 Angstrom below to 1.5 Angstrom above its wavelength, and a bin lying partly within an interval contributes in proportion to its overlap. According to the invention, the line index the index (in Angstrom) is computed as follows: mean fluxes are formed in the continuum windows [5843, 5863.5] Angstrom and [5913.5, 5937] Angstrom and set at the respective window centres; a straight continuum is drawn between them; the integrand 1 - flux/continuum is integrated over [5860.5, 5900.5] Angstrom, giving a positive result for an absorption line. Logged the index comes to 3.0 Angstrom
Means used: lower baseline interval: 31.8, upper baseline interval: 28.5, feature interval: 28.3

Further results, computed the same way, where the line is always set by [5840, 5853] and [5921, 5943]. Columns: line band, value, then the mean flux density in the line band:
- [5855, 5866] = 2.4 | 26.8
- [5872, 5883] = 1.9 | 27.9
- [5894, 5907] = 2.7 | 25.8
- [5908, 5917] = 0.7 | 29.7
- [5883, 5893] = 0.8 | 30.4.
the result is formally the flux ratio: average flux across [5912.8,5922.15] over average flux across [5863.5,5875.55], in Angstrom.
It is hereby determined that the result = 0.9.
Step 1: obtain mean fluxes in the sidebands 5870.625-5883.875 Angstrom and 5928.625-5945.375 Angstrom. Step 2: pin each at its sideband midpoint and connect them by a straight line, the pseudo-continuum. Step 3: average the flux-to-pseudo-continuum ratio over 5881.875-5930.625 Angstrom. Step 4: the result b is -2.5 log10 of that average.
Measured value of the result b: 0.085 mag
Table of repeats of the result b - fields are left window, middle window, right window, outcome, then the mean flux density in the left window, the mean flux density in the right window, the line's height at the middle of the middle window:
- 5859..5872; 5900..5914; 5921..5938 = -0.039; 29.6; 29.2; 29.3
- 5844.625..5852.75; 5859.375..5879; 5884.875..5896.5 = 0.129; 36.9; 28.4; 32.8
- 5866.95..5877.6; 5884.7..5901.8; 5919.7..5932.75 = 0.113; 30.3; 28.3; 29.6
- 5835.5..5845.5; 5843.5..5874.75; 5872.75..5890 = -0.056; 31.1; 28.9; 30.1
